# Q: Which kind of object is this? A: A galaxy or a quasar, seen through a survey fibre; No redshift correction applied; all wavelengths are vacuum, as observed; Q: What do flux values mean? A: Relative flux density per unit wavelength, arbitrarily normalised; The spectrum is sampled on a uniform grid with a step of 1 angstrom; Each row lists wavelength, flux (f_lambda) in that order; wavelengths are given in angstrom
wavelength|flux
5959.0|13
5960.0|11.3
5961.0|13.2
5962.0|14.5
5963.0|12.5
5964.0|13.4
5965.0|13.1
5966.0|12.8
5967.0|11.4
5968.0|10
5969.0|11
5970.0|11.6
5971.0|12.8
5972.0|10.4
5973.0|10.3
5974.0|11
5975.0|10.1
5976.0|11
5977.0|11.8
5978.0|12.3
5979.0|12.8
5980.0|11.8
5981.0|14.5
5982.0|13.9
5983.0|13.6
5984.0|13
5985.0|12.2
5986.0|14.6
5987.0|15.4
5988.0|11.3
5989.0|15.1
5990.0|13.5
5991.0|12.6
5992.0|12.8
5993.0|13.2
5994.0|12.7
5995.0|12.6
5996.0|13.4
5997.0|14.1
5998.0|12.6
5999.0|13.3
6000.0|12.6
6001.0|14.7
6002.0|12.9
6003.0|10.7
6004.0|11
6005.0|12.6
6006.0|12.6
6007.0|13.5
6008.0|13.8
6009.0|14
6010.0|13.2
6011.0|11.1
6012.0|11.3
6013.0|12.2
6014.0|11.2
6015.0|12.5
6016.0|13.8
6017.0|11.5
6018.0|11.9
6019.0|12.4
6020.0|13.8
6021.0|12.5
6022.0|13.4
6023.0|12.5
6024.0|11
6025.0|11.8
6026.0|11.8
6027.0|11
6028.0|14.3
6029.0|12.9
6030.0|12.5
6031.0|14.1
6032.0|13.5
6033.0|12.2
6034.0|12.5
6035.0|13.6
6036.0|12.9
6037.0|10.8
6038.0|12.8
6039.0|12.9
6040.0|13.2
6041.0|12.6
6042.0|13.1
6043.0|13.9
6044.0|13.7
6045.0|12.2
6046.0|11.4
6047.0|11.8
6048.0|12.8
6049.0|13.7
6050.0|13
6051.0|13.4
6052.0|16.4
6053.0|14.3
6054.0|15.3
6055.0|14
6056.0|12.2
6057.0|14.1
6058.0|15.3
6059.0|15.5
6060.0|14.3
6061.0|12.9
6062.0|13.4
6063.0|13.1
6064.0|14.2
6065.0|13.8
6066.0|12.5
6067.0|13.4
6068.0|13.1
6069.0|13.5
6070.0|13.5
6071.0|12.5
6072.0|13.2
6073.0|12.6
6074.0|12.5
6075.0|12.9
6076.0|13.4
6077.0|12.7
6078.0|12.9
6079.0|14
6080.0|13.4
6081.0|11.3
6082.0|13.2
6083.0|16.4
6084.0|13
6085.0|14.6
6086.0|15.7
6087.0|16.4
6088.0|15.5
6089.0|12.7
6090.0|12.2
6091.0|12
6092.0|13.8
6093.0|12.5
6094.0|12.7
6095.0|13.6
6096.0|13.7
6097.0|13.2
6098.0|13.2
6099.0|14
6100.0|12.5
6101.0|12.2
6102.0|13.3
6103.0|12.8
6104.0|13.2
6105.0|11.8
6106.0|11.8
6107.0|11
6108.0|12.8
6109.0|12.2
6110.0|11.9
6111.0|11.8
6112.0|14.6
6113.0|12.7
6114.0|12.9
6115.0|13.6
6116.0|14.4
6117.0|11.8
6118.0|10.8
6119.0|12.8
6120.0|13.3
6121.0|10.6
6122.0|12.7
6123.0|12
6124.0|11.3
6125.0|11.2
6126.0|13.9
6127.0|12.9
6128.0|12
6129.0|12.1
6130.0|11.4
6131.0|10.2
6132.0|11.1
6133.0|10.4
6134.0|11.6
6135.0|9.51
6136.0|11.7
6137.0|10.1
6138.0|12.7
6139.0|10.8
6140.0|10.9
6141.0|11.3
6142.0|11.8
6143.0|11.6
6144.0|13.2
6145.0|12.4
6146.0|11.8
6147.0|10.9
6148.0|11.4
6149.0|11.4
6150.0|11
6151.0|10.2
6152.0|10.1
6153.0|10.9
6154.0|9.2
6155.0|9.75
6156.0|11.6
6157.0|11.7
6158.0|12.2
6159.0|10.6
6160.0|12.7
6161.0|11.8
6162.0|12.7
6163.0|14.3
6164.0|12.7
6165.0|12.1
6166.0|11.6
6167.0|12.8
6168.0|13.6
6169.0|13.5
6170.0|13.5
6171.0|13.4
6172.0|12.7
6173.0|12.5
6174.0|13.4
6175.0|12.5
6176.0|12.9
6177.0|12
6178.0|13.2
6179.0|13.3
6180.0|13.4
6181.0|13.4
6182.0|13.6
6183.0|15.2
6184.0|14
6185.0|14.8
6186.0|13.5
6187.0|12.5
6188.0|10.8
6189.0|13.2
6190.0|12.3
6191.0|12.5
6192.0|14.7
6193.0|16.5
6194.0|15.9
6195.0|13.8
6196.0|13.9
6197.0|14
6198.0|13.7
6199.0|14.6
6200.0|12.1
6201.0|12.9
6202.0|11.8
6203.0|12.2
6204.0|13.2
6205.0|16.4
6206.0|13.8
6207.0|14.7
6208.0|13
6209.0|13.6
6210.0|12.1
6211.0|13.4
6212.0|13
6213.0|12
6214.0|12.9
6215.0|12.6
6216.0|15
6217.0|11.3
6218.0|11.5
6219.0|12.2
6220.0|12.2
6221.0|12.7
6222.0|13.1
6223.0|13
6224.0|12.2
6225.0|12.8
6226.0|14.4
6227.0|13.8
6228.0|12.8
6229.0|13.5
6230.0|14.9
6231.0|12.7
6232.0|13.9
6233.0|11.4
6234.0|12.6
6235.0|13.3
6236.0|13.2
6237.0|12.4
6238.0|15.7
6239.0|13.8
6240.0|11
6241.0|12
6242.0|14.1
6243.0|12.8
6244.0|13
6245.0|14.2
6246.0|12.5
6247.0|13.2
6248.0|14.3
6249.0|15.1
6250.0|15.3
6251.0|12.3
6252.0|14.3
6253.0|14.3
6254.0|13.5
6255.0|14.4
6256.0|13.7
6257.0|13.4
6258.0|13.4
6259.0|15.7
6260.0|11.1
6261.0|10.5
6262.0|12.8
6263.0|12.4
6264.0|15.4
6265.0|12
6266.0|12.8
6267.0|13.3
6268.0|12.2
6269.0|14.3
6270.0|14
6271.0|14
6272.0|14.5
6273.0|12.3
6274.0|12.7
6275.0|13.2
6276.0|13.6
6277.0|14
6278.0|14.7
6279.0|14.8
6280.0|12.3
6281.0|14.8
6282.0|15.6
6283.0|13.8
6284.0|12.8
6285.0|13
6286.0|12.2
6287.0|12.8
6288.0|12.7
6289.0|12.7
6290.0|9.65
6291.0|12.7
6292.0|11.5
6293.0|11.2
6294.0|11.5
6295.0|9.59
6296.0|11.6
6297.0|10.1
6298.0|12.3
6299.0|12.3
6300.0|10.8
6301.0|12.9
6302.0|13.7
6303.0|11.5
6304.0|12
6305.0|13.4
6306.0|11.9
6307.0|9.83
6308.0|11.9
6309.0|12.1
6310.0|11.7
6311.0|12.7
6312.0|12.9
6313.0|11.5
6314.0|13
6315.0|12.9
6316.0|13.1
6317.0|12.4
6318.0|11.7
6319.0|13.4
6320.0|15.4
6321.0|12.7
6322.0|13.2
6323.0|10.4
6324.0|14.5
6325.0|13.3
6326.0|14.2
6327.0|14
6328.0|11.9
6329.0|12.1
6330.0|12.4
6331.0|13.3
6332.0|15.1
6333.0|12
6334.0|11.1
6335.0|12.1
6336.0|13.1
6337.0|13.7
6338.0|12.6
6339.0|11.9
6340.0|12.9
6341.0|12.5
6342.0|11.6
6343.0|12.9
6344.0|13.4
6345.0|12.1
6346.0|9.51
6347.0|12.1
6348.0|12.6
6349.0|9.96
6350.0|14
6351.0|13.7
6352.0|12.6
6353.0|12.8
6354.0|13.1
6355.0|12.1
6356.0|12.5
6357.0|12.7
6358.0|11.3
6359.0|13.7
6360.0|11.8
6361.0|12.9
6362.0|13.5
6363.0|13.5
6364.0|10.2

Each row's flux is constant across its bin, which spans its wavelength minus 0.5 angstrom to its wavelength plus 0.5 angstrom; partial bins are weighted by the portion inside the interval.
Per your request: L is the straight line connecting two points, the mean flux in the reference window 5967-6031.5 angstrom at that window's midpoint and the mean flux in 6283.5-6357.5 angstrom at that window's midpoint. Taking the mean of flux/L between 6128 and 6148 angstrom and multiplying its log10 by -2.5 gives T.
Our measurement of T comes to 0.101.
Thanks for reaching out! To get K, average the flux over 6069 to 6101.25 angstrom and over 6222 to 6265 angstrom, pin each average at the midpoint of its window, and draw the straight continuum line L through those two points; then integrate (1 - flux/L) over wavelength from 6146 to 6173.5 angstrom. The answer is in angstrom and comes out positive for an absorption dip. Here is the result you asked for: 3.1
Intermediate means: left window 13.4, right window 13.3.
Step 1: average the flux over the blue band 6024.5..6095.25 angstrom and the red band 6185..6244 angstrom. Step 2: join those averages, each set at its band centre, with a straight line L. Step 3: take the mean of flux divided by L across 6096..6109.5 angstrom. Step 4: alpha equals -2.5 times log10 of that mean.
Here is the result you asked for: 0.05 mag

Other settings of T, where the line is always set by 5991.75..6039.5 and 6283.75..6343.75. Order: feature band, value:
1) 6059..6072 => -0.07 mag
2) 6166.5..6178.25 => -0.04 mag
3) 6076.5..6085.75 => -0.08 mag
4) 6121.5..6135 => 0.08 mag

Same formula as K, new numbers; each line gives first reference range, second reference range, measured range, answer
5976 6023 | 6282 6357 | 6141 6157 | 1.87 angstrom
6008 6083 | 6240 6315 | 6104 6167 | 5.68 angstrom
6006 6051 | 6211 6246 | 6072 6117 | -1.37 angstrom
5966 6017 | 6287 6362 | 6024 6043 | -0.27 angstrom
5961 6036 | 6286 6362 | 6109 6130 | 0.14 angstrom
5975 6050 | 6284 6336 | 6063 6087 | -1.51 angstrom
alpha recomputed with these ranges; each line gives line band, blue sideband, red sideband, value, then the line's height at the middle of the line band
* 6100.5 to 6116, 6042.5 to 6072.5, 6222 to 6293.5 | 0.07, 13.5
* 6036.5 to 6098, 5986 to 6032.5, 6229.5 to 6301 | -0.05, 12.8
